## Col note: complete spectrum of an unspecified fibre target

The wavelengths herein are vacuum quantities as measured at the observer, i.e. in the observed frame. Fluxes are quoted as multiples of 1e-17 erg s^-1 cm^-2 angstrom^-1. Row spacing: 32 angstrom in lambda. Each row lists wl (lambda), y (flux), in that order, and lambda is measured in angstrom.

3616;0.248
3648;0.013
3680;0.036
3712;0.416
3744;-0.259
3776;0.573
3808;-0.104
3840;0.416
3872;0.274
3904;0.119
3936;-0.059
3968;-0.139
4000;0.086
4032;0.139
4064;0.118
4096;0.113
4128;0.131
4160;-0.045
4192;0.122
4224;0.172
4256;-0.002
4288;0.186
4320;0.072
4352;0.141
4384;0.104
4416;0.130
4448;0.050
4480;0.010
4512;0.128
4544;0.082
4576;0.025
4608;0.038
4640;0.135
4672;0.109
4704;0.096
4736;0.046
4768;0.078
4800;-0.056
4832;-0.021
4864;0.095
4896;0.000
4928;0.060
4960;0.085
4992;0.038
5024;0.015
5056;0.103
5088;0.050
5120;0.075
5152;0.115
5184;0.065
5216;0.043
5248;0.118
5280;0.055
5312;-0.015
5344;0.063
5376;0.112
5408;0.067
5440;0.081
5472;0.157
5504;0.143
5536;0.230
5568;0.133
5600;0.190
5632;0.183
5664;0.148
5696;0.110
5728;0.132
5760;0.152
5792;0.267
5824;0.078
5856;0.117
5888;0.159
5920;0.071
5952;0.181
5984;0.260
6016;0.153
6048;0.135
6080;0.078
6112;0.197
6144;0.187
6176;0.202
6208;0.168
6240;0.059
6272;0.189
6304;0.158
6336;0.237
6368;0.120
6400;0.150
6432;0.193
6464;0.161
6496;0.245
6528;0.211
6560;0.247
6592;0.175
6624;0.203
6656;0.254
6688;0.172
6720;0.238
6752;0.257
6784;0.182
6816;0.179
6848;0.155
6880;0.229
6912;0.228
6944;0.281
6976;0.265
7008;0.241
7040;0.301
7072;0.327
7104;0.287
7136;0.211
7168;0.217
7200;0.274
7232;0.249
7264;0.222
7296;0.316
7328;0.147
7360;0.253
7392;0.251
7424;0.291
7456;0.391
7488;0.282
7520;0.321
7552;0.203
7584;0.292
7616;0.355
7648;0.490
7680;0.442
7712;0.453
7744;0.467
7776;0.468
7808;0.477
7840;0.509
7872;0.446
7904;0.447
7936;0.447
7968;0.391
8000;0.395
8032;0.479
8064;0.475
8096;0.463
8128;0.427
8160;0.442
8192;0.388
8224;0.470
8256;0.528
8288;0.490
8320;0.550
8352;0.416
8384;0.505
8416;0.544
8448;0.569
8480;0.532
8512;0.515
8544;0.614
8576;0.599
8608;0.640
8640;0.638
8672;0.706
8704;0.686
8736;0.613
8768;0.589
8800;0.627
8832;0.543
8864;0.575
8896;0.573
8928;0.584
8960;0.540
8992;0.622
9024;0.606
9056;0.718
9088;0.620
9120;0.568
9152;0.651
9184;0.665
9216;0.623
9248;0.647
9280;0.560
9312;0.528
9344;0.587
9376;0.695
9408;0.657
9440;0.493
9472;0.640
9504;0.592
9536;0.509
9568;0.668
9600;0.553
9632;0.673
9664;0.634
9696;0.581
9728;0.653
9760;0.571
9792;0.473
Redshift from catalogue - 0.906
